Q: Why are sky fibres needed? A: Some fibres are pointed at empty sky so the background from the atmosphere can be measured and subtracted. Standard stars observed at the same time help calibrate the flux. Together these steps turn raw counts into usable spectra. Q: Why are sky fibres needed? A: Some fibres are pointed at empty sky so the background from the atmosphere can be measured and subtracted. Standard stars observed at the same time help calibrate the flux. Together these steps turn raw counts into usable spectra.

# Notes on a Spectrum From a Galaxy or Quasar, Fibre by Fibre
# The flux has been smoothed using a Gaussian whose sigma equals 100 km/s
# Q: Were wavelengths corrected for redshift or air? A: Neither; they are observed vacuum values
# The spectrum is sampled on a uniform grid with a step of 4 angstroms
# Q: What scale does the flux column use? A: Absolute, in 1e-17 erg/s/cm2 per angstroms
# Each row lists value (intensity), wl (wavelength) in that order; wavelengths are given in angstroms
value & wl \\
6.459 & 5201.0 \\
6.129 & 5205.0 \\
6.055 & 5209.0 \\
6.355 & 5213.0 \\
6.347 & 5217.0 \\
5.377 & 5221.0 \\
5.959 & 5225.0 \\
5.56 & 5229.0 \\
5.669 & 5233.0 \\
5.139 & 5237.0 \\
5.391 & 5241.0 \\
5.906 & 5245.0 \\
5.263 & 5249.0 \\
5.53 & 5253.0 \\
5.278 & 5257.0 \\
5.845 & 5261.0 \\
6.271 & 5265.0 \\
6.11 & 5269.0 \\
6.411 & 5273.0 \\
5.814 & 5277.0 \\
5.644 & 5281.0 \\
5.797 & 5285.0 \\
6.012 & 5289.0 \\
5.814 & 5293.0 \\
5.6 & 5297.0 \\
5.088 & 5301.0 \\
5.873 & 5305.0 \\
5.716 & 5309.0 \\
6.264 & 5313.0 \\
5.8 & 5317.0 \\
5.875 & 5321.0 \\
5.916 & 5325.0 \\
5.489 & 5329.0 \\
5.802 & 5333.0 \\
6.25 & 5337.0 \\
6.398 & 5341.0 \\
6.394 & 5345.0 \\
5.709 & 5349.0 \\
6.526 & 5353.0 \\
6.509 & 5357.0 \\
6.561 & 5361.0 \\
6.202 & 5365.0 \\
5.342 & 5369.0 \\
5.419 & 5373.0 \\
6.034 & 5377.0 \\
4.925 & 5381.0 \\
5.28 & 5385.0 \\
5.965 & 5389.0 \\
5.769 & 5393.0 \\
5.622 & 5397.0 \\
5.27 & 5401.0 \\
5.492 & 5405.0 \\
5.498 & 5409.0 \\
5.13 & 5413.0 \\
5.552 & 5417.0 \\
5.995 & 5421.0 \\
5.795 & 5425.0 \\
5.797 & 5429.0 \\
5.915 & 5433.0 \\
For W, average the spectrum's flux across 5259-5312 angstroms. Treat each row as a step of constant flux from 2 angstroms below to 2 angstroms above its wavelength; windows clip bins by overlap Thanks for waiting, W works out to 5.85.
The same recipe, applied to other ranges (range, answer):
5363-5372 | 5.73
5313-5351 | 5.98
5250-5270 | 5.76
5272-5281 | 5.98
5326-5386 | 5.93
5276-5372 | 5.93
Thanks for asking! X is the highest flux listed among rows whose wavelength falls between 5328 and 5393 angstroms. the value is 6.561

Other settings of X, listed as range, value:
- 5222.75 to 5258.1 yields 5.959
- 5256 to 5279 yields 6.411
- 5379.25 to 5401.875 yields 5.965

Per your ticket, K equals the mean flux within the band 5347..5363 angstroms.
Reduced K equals 6.33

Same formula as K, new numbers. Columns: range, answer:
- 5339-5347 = 6.4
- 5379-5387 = 5.1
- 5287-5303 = 5.63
